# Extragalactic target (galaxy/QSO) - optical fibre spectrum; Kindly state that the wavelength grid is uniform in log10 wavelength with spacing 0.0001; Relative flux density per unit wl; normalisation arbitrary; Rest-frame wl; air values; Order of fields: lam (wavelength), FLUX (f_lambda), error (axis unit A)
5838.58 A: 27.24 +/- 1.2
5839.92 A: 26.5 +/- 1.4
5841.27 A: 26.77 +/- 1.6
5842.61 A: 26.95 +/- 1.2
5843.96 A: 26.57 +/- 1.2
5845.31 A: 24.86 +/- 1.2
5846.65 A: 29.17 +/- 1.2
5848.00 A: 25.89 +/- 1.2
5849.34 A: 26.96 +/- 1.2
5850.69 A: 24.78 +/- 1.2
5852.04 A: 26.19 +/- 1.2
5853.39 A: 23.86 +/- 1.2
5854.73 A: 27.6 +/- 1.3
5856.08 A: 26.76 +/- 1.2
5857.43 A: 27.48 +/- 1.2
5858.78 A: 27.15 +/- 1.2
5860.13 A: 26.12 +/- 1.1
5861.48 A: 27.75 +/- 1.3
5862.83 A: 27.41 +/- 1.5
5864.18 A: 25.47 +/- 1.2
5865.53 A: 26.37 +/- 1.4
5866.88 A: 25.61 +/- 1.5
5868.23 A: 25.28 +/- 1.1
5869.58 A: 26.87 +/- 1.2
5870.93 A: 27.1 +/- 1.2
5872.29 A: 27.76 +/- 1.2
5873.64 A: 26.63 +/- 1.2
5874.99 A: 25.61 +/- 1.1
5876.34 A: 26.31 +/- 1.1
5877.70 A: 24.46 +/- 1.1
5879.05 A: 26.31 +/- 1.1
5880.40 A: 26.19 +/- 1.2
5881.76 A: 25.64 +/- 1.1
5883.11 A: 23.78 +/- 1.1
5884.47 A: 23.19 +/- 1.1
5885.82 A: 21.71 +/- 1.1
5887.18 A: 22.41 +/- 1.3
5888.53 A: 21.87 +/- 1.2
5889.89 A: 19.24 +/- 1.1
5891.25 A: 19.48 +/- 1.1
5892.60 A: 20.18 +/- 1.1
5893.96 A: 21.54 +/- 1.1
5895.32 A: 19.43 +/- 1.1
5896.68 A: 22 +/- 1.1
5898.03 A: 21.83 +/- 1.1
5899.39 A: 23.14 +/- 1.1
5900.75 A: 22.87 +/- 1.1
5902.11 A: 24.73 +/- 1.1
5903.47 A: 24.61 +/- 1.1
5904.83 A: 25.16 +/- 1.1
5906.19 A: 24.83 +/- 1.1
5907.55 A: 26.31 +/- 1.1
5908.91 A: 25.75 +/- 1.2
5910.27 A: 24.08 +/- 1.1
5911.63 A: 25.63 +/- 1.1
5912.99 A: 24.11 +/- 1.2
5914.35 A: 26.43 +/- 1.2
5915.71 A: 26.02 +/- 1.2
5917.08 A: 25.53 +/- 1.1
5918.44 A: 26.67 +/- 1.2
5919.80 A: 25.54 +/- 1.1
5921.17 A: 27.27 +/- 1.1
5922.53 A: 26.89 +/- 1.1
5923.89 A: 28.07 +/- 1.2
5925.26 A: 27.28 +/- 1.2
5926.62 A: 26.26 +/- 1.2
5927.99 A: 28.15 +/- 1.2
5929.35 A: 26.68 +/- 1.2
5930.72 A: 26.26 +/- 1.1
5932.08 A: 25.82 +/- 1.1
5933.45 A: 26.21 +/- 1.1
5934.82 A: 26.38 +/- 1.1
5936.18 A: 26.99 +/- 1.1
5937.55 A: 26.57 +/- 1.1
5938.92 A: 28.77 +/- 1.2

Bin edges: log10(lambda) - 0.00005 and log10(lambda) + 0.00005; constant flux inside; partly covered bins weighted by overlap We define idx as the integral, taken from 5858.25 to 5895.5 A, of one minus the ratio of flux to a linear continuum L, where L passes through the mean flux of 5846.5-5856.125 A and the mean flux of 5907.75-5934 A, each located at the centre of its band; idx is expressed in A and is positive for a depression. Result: 2.3 A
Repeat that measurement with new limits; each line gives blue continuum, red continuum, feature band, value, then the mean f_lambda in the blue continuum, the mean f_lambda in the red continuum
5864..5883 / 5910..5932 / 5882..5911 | 3.7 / 26.1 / 26.3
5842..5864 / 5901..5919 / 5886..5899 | 2.4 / 26.6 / 25.3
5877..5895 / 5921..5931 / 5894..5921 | 0.7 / 22.7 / 27.1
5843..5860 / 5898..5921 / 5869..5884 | -0.1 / 26.4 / 25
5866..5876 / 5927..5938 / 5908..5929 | 0.3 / 26.4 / 26.6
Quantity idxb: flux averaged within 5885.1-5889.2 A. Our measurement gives 22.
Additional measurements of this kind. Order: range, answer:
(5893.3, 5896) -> 20.4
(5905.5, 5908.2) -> 25.6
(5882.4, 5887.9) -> 22.8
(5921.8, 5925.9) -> 27.4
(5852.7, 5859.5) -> 26.6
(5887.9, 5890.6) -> 20.5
